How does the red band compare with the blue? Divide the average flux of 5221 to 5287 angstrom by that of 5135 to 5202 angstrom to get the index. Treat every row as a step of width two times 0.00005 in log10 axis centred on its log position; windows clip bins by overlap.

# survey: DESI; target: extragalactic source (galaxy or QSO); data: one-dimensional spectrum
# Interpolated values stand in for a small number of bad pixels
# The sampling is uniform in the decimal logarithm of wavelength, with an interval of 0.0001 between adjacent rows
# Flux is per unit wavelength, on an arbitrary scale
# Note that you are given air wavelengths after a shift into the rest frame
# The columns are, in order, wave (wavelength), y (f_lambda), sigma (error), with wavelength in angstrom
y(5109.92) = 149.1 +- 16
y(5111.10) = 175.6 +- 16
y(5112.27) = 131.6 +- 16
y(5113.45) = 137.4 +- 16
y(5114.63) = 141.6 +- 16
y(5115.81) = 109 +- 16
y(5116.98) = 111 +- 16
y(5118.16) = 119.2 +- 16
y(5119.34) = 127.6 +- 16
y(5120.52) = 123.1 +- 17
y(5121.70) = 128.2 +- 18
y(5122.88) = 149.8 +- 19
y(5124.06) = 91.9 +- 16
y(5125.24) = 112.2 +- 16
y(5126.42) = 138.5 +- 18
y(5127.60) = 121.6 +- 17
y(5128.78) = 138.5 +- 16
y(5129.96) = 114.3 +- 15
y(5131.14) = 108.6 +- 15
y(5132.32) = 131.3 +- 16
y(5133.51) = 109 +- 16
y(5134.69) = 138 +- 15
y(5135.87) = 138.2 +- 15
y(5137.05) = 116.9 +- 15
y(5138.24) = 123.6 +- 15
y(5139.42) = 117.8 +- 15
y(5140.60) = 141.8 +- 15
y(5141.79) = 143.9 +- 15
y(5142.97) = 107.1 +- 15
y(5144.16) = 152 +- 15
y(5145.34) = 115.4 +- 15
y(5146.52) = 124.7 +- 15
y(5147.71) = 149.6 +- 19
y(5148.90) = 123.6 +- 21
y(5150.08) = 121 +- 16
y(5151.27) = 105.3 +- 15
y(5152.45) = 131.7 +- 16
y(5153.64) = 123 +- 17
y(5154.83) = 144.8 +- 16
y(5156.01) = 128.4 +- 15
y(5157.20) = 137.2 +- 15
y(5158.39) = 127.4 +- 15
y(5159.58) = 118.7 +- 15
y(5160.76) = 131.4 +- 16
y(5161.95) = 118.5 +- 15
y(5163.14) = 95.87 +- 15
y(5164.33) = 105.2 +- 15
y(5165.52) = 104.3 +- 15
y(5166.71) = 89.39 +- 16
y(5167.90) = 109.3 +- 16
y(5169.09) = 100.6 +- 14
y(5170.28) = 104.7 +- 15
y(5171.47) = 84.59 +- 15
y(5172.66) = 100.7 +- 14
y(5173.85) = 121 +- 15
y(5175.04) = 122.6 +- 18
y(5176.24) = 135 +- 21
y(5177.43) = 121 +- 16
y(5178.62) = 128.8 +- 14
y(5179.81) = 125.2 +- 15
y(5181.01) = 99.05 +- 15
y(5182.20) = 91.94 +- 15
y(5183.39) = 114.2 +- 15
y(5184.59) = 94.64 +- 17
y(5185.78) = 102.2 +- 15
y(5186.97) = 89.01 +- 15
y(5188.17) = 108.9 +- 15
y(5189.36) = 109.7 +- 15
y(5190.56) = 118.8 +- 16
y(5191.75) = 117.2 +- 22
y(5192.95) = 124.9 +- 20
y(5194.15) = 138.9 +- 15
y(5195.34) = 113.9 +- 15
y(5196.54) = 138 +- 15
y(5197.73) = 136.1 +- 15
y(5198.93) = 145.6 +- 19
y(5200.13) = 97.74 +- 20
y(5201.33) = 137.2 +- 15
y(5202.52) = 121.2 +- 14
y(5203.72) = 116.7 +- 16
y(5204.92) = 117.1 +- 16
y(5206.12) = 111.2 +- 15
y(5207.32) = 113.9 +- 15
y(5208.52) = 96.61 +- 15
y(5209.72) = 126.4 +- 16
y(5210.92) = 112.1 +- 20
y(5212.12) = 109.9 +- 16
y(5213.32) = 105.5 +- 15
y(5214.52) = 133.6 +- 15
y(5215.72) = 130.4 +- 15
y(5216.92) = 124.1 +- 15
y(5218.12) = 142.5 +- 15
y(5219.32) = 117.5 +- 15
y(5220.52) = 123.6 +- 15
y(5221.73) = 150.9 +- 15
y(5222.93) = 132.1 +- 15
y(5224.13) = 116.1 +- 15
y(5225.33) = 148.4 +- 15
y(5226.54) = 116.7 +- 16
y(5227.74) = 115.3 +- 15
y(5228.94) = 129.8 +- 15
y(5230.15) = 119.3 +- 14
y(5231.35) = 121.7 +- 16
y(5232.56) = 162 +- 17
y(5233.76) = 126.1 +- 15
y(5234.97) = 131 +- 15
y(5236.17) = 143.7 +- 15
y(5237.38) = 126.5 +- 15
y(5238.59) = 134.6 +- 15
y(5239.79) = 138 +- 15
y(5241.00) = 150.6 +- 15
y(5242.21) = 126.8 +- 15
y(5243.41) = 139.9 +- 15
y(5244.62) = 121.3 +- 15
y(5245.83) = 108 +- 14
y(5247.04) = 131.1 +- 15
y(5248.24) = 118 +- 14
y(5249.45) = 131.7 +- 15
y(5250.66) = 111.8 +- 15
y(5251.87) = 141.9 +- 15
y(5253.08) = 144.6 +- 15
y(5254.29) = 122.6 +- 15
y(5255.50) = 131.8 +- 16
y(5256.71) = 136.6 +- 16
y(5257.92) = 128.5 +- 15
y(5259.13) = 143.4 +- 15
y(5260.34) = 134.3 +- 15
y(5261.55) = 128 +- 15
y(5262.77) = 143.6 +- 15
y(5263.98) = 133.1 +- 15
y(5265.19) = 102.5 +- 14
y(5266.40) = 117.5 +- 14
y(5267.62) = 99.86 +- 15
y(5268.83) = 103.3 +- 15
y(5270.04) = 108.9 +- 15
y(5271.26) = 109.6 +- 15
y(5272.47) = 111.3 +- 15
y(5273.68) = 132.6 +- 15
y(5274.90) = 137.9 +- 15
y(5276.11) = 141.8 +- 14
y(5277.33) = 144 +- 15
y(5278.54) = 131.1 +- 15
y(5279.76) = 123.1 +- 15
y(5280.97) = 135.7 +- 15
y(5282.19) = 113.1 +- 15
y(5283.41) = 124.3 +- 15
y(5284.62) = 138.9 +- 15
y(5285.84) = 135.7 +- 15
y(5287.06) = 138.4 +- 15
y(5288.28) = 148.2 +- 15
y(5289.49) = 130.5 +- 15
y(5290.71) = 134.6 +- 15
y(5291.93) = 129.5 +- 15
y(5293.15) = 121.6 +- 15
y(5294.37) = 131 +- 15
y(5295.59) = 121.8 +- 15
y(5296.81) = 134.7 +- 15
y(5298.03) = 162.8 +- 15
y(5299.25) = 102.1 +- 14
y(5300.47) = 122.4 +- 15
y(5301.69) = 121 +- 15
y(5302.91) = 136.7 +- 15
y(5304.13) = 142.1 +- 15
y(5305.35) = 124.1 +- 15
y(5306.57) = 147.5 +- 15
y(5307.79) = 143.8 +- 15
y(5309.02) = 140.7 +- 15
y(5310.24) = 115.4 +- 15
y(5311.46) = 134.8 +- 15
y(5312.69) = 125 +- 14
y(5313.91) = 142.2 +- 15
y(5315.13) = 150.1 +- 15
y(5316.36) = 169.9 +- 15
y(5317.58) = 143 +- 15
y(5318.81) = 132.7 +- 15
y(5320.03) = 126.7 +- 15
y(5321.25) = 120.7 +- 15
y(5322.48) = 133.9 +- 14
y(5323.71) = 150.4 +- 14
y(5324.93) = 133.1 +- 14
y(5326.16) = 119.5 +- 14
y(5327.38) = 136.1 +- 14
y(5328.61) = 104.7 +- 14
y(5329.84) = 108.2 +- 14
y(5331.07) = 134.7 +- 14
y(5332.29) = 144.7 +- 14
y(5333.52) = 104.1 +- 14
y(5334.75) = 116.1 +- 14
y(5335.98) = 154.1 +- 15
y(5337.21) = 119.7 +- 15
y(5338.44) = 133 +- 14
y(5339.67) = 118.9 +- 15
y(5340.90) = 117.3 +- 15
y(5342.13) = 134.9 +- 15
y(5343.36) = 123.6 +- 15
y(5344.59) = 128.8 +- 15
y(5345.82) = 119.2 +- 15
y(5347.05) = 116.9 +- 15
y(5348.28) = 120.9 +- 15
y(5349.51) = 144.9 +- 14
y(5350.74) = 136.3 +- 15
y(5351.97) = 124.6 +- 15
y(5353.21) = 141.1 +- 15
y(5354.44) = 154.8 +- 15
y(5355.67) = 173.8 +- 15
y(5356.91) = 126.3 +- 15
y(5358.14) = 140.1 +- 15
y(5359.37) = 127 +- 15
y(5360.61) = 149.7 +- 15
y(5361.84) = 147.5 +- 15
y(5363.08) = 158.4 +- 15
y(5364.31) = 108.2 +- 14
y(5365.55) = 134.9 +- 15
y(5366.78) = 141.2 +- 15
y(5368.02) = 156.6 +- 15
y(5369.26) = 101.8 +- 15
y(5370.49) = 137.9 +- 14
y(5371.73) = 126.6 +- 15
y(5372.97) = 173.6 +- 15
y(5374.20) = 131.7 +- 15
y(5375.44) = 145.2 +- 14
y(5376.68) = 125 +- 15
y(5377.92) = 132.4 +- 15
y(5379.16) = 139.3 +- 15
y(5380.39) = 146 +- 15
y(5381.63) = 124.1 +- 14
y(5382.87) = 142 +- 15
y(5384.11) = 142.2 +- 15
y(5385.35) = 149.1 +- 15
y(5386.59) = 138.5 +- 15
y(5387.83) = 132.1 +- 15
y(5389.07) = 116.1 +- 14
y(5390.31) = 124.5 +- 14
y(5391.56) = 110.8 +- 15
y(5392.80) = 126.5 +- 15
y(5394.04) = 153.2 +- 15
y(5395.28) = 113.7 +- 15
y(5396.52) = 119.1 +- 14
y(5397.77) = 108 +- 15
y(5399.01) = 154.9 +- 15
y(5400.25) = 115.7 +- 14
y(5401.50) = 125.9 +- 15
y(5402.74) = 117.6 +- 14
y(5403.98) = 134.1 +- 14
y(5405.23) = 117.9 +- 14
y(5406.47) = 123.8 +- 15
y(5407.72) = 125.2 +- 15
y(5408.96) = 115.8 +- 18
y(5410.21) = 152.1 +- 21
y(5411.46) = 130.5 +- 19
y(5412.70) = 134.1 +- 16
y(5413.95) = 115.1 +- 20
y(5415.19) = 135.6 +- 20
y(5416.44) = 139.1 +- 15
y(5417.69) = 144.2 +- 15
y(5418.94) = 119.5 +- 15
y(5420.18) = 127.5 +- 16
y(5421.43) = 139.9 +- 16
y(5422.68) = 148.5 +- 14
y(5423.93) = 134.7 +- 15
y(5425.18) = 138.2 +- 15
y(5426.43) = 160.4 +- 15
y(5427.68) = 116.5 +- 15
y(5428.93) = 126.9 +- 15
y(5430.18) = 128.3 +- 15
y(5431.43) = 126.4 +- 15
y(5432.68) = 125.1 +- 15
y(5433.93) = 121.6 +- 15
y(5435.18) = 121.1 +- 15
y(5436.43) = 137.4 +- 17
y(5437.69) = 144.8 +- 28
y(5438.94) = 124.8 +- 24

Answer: 1.08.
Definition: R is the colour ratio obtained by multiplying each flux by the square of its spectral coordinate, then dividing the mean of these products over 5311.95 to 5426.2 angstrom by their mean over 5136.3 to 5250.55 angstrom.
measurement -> 1.16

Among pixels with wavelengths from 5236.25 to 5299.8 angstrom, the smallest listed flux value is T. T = 99.86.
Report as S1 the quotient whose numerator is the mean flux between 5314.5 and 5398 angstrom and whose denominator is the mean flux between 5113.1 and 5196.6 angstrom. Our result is 1.11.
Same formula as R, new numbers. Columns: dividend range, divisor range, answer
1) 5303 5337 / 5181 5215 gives 1.21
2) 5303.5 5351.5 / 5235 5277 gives 1.05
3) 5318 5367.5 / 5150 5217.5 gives 1.20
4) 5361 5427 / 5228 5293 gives 1.08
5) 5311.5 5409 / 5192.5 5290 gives 1.09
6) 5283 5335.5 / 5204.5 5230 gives 1.12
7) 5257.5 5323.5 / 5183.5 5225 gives 1.13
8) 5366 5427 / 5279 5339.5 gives 1.04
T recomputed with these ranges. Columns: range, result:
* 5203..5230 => 96.61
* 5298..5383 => 101.8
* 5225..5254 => 108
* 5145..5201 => 84.59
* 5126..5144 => 107.1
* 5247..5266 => 102.5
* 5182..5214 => 89.01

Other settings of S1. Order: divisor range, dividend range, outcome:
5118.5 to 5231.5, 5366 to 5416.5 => 1.09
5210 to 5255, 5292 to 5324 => 1.04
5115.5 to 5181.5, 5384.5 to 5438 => 1.08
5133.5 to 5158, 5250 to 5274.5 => 0.97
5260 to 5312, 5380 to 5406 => 1.00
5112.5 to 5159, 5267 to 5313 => 1.02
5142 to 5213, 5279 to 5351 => 1.12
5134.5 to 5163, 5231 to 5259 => 1.03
